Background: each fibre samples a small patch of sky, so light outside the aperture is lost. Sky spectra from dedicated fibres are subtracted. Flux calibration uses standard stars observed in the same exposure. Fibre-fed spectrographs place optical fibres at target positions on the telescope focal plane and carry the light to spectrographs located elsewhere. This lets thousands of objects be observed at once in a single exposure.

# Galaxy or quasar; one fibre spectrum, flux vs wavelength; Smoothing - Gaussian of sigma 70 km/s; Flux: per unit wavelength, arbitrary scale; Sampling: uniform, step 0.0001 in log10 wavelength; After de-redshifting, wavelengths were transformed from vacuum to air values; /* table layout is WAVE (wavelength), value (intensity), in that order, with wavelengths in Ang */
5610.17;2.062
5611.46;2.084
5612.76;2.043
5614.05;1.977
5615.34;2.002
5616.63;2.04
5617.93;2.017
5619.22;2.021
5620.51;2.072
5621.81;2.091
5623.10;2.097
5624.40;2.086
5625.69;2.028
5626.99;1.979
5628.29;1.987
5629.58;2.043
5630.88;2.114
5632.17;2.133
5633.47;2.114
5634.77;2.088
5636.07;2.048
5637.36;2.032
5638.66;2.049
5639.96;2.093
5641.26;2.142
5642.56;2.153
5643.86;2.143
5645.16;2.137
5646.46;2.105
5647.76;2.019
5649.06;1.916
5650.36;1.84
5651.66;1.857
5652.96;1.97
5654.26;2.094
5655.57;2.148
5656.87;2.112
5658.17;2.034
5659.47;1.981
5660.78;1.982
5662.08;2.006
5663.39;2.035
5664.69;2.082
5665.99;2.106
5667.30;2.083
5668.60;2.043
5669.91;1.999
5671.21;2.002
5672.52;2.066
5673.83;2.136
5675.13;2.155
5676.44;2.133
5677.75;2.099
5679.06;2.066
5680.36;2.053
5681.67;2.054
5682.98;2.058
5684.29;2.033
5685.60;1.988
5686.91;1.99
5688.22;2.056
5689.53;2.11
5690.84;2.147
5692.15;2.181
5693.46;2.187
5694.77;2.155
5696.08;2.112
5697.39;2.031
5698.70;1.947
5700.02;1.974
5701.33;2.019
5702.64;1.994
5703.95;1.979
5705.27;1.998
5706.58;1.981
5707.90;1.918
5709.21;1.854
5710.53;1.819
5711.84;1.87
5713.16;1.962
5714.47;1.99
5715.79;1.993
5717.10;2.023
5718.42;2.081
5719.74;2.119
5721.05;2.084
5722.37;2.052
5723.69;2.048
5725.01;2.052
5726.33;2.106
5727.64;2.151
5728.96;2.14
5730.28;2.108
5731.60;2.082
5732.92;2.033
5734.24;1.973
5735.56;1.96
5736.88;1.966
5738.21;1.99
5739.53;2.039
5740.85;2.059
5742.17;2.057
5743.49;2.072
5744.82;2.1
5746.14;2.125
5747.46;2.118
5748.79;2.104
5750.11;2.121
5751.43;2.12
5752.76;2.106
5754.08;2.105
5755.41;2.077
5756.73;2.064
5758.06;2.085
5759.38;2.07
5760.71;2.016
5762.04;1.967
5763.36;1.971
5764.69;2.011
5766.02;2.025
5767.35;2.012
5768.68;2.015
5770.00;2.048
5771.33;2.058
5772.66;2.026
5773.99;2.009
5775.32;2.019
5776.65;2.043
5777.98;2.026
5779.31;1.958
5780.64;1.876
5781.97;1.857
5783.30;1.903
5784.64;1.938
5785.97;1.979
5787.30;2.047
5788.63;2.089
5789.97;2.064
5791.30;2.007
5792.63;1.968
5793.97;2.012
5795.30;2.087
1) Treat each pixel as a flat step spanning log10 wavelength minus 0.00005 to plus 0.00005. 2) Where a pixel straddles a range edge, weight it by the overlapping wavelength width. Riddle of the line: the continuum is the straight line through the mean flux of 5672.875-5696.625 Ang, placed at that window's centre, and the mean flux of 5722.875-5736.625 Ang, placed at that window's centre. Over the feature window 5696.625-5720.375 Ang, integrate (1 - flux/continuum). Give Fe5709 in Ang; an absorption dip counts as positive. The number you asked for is 1.2 Ang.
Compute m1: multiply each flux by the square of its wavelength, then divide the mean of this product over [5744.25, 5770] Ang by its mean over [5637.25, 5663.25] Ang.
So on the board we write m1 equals 1.1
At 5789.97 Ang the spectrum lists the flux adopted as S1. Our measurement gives 2.064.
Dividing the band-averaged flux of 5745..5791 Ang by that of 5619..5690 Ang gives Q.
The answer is 0.99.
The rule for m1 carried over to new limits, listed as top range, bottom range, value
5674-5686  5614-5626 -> 1.04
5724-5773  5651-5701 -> 1.02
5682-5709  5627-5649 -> 1.00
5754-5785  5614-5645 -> 1.02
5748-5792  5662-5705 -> 1.01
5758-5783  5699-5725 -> 1.03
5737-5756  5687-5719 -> 1.05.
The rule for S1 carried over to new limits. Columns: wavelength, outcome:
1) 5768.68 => 2.015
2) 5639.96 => 2.093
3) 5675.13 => 2.155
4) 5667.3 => 2.083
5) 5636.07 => 2.048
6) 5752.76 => 2.106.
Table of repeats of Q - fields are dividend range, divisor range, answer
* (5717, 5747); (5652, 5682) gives 1.00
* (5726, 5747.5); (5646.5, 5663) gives 1.03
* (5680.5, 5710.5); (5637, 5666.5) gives 0.99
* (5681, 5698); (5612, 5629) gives 1.02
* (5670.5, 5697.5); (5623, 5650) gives 1.01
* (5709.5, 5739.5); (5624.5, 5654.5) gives 0.99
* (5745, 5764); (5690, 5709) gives 1.02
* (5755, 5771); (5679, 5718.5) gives 1.01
